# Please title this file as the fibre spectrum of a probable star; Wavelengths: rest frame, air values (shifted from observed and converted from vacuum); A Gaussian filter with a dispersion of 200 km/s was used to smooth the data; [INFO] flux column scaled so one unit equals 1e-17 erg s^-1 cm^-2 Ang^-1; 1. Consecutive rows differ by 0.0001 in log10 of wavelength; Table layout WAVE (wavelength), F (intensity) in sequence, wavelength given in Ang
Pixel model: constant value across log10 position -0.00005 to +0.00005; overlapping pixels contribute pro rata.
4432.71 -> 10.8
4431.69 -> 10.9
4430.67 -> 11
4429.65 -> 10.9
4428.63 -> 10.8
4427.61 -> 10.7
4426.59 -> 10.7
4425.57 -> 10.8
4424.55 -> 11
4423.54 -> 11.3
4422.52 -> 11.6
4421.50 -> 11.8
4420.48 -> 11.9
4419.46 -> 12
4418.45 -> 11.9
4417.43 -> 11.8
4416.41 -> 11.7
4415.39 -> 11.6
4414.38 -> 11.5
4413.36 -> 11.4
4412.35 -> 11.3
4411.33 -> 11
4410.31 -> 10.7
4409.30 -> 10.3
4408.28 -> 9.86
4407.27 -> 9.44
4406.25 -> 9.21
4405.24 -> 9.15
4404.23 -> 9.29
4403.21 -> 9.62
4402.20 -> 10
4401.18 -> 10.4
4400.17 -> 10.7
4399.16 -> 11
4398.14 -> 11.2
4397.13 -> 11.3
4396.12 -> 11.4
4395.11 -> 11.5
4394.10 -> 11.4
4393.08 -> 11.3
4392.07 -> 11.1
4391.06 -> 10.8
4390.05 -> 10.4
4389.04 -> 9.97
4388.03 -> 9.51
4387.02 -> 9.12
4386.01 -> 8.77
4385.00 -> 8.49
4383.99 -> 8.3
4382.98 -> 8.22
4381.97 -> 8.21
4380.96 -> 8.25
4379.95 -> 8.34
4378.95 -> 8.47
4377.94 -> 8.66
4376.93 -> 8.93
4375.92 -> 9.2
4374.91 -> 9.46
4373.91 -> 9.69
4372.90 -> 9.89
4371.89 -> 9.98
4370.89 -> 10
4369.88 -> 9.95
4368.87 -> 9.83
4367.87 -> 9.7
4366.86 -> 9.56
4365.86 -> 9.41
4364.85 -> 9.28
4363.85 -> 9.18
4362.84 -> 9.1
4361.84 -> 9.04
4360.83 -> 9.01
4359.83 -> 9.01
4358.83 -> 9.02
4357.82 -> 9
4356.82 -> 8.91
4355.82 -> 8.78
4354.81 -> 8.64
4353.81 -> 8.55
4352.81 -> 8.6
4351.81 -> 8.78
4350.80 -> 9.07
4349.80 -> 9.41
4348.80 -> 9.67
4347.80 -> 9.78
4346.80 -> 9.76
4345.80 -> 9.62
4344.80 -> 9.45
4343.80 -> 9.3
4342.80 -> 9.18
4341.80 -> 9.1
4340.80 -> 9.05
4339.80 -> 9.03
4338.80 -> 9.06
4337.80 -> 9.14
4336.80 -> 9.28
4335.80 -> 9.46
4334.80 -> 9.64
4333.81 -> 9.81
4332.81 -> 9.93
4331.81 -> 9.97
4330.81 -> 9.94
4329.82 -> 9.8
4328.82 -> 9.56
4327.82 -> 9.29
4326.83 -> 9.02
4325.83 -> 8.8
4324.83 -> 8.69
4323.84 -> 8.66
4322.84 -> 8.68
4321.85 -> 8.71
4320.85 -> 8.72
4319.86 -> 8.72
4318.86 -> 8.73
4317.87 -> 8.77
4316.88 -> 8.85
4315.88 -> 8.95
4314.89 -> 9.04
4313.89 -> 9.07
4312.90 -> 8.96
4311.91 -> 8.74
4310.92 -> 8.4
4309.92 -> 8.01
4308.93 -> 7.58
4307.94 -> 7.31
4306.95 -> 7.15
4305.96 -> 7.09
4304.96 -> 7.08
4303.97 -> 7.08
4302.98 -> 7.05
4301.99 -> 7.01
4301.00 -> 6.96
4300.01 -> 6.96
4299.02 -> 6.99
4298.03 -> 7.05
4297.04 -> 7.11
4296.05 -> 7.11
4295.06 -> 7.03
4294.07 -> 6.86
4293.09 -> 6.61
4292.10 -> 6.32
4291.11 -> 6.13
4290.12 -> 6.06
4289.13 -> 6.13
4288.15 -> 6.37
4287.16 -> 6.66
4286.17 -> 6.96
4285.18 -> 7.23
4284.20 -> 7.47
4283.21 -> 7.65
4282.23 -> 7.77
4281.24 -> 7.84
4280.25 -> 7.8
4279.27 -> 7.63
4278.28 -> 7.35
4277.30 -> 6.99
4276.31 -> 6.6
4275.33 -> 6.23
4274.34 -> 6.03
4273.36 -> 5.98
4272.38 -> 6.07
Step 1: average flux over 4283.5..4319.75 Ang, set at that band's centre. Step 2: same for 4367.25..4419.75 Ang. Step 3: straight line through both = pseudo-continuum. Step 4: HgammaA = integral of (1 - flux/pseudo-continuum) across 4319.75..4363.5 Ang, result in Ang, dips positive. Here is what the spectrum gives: -3.1 Ang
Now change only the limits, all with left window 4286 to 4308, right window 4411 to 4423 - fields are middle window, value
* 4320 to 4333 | -1.9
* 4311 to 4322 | -1.8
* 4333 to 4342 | -0.9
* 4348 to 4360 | 0.2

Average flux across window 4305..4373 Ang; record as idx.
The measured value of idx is 9.06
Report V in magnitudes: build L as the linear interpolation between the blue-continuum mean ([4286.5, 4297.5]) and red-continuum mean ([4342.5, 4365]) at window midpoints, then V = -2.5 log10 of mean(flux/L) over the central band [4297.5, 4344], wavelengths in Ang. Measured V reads -0.105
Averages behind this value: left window 6.59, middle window 8.58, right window 9.14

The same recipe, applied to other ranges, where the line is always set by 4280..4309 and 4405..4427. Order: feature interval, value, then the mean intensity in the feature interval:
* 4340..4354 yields -0.06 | 9.25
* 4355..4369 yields 0.01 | 9.17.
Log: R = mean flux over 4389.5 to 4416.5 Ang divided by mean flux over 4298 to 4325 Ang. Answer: 1.33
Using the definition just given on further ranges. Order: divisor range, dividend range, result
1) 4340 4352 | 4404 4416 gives 1.12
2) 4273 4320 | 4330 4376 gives 1.27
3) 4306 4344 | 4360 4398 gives 1.08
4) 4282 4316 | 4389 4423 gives 1.49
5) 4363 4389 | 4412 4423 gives 1.28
